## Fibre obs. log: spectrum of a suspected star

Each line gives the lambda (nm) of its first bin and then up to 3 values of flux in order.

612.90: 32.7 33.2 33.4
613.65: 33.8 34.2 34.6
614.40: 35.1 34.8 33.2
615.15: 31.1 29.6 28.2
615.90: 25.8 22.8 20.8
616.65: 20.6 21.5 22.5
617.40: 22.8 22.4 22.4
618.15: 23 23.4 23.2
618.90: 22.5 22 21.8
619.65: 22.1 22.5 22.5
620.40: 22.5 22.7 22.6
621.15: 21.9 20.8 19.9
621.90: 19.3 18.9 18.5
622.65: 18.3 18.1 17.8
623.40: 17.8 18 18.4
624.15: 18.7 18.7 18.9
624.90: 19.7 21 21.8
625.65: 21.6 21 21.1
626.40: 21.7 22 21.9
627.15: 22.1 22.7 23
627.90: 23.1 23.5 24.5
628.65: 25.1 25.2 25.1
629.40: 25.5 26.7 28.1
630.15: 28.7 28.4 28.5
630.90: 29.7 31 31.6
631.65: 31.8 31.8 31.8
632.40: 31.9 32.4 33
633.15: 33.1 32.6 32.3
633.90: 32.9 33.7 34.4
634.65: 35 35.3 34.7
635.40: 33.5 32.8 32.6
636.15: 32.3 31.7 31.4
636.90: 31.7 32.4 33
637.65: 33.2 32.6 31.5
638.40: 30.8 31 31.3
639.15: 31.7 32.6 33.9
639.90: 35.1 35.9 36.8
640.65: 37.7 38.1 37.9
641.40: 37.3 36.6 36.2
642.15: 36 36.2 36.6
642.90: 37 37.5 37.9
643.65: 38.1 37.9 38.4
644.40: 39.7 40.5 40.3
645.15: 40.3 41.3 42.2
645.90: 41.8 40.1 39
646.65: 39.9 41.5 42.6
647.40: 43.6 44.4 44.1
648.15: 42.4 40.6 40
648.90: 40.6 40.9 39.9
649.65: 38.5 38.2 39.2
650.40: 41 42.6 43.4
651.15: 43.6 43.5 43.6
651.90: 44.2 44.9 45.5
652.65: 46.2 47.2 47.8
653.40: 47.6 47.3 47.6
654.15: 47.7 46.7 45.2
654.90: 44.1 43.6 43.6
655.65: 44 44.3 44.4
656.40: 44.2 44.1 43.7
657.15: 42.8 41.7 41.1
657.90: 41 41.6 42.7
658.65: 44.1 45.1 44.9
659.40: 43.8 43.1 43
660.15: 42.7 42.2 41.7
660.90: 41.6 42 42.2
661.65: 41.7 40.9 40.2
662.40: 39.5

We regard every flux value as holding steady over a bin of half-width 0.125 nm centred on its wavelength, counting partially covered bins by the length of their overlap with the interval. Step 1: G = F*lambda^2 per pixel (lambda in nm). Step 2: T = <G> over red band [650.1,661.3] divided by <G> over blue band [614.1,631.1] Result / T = 2.1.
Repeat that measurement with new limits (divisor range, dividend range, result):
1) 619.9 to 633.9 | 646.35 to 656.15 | 1.93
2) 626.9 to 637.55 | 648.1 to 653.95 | 1.53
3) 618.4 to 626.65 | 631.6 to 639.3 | 1.65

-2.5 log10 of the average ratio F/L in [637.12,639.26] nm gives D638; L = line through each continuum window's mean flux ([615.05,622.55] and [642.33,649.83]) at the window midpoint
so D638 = 0.10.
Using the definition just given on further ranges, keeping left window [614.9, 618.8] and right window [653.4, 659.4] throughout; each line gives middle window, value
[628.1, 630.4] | 0.17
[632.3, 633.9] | 0.00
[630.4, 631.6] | 0.05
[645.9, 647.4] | -0.04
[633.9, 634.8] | -0.03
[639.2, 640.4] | 0.04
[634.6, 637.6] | 0.03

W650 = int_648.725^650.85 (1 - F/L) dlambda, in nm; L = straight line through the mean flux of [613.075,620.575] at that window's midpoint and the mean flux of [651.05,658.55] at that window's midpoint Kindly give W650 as 0.09 nm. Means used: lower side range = 26.2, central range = 40.2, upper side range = 44.5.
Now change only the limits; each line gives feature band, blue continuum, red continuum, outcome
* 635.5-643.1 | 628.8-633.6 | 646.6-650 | 0.25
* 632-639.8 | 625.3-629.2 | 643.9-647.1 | -0.44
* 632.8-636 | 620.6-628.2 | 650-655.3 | -0.49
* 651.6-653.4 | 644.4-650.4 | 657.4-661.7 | -0.18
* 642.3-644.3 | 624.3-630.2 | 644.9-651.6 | -0.03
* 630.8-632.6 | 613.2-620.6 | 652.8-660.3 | 0.08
